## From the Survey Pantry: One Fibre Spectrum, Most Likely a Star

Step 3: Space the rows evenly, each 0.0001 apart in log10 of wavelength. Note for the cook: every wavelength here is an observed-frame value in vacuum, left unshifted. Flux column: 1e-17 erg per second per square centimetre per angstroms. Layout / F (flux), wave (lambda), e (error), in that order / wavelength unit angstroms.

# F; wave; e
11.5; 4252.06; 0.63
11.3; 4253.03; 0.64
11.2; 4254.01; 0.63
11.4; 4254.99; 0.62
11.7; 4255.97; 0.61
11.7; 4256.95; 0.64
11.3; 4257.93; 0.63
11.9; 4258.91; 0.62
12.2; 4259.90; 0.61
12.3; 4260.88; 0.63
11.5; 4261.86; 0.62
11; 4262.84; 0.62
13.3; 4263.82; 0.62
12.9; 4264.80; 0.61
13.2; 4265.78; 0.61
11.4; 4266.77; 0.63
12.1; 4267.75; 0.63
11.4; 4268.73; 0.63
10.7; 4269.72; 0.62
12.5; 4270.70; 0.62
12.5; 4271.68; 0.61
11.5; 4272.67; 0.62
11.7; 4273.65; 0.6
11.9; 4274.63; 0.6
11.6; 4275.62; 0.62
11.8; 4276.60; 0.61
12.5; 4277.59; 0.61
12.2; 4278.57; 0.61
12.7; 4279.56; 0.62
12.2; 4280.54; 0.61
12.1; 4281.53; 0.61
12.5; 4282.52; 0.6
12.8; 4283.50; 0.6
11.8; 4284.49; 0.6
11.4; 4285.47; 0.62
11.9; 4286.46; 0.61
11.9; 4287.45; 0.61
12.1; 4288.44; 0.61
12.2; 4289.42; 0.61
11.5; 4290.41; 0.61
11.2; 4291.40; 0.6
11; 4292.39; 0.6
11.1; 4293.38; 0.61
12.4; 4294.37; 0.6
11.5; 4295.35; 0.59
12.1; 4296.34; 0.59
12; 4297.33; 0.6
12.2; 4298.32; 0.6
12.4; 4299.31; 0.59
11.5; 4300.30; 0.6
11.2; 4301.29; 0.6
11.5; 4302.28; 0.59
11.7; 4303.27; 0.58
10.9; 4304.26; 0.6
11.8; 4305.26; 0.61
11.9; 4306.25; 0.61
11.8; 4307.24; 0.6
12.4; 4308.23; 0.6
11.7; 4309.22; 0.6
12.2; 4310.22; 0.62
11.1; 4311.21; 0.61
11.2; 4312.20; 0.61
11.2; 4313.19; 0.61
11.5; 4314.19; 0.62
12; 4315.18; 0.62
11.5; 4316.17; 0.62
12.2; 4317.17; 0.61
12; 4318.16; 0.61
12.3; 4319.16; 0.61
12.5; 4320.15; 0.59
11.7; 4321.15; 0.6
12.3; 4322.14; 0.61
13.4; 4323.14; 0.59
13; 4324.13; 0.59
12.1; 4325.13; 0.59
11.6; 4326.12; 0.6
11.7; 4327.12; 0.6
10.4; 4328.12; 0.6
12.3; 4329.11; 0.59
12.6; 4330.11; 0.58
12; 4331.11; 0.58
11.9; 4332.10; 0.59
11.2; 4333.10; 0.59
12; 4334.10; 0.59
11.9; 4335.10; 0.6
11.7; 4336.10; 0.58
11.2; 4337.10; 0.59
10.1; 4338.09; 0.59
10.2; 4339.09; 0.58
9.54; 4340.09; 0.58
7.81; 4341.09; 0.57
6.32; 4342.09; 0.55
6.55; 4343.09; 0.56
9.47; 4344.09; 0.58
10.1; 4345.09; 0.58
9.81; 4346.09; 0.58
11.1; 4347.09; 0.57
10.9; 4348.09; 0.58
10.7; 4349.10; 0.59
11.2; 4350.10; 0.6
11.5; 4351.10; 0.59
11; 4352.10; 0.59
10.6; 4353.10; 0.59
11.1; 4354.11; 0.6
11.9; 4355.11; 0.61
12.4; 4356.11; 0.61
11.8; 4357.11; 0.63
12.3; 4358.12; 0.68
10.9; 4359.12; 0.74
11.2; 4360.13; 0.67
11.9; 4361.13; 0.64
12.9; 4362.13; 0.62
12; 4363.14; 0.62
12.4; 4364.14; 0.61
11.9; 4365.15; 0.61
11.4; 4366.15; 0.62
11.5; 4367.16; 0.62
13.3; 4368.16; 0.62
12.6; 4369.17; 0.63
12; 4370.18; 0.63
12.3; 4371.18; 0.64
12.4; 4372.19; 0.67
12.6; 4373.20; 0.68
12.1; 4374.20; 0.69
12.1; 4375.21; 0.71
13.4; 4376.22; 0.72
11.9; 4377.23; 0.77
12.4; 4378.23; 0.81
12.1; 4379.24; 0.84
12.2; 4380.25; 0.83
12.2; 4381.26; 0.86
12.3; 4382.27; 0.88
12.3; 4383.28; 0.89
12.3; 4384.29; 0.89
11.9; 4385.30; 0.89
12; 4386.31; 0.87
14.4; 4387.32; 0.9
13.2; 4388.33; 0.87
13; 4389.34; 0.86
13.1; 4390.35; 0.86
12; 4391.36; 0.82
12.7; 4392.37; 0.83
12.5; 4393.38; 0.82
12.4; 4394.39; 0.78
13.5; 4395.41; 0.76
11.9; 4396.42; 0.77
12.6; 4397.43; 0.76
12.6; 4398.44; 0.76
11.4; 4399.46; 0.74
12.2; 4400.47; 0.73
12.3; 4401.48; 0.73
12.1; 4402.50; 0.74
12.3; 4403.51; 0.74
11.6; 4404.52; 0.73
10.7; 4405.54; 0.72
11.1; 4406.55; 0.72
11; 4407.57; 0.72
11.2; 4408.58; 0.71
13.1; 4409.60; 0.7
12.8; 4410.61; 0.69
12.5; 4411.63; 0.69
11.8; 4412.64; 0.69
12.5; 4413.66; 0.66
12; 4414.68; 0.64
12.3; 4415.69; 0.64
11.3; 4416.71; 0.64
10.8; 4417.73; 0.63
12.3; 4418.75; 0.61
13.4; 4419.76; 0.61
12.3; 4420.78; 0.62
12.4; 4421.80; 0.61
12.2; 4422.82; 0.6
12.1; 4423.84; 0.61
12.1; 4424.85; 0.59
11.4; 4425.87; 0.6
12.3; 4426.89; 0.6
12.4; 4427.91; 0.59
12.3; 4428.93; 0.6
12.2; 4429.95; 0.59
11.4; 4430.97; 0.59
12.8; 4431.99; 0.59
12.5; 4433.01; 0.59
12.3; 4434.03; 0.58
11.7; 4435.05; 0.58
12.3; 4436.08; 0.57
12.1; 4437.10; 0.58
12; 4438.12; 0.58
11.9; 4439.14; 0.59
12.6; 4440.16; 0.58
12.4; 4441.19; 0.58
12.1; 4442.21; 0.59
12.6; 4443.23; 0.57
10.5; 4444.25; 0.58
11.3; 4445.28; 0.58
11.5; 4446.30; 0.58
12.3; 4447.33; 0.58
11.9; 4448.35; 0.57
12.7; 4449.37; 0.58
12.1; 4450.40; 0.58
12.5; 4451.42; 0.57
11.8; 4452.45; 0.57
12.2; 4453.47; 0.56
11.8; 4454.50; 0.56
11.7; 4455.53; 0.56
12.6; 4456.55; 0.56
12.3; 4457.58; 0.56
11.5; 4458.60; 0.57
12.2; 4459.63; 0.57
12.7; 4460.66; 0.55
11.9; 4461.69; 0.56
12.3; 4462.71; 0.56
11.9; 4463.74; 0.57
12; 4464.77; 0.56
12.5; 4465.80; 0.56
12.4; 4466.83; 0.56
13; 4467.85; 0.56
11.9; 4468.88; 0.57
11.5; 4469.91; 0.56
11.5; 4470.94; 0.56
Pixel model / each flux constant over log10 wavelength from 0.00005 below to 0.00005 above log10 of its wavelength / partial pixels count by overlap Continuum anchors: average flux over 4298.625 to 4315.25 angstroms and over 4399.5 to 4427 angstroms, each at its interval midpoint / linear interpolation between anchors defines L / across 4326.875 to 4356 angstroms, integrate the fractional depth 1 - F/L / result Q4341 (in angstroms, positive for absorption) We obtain 2.7 angstroms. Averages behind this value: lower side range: 11.6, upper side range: 12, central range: 10.7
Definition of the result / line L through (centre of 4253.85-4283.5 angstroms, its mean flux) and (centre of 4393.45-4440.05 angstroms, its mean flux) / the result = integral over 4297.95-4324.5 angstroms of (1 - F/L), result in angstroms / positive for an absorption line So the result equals 0.30 angstroms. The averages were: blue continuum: 12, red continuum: 12.1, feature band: 11.9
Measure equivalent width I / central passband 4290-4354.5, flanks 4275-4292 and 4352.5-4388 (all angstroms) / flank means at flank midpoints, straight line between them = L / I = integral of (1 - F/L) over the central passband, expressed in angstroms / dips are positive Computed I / 4.12 angstroms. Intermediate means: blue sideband 12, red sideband 12.1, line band 11.3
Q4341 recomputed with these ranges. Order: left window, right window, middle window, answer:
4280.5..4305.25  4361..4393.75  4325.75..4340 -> 0.8 angstroms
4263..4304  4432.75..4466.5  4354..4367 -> 0.1 angstroms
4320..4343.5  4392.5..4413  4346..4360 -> 0.1 angstroms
